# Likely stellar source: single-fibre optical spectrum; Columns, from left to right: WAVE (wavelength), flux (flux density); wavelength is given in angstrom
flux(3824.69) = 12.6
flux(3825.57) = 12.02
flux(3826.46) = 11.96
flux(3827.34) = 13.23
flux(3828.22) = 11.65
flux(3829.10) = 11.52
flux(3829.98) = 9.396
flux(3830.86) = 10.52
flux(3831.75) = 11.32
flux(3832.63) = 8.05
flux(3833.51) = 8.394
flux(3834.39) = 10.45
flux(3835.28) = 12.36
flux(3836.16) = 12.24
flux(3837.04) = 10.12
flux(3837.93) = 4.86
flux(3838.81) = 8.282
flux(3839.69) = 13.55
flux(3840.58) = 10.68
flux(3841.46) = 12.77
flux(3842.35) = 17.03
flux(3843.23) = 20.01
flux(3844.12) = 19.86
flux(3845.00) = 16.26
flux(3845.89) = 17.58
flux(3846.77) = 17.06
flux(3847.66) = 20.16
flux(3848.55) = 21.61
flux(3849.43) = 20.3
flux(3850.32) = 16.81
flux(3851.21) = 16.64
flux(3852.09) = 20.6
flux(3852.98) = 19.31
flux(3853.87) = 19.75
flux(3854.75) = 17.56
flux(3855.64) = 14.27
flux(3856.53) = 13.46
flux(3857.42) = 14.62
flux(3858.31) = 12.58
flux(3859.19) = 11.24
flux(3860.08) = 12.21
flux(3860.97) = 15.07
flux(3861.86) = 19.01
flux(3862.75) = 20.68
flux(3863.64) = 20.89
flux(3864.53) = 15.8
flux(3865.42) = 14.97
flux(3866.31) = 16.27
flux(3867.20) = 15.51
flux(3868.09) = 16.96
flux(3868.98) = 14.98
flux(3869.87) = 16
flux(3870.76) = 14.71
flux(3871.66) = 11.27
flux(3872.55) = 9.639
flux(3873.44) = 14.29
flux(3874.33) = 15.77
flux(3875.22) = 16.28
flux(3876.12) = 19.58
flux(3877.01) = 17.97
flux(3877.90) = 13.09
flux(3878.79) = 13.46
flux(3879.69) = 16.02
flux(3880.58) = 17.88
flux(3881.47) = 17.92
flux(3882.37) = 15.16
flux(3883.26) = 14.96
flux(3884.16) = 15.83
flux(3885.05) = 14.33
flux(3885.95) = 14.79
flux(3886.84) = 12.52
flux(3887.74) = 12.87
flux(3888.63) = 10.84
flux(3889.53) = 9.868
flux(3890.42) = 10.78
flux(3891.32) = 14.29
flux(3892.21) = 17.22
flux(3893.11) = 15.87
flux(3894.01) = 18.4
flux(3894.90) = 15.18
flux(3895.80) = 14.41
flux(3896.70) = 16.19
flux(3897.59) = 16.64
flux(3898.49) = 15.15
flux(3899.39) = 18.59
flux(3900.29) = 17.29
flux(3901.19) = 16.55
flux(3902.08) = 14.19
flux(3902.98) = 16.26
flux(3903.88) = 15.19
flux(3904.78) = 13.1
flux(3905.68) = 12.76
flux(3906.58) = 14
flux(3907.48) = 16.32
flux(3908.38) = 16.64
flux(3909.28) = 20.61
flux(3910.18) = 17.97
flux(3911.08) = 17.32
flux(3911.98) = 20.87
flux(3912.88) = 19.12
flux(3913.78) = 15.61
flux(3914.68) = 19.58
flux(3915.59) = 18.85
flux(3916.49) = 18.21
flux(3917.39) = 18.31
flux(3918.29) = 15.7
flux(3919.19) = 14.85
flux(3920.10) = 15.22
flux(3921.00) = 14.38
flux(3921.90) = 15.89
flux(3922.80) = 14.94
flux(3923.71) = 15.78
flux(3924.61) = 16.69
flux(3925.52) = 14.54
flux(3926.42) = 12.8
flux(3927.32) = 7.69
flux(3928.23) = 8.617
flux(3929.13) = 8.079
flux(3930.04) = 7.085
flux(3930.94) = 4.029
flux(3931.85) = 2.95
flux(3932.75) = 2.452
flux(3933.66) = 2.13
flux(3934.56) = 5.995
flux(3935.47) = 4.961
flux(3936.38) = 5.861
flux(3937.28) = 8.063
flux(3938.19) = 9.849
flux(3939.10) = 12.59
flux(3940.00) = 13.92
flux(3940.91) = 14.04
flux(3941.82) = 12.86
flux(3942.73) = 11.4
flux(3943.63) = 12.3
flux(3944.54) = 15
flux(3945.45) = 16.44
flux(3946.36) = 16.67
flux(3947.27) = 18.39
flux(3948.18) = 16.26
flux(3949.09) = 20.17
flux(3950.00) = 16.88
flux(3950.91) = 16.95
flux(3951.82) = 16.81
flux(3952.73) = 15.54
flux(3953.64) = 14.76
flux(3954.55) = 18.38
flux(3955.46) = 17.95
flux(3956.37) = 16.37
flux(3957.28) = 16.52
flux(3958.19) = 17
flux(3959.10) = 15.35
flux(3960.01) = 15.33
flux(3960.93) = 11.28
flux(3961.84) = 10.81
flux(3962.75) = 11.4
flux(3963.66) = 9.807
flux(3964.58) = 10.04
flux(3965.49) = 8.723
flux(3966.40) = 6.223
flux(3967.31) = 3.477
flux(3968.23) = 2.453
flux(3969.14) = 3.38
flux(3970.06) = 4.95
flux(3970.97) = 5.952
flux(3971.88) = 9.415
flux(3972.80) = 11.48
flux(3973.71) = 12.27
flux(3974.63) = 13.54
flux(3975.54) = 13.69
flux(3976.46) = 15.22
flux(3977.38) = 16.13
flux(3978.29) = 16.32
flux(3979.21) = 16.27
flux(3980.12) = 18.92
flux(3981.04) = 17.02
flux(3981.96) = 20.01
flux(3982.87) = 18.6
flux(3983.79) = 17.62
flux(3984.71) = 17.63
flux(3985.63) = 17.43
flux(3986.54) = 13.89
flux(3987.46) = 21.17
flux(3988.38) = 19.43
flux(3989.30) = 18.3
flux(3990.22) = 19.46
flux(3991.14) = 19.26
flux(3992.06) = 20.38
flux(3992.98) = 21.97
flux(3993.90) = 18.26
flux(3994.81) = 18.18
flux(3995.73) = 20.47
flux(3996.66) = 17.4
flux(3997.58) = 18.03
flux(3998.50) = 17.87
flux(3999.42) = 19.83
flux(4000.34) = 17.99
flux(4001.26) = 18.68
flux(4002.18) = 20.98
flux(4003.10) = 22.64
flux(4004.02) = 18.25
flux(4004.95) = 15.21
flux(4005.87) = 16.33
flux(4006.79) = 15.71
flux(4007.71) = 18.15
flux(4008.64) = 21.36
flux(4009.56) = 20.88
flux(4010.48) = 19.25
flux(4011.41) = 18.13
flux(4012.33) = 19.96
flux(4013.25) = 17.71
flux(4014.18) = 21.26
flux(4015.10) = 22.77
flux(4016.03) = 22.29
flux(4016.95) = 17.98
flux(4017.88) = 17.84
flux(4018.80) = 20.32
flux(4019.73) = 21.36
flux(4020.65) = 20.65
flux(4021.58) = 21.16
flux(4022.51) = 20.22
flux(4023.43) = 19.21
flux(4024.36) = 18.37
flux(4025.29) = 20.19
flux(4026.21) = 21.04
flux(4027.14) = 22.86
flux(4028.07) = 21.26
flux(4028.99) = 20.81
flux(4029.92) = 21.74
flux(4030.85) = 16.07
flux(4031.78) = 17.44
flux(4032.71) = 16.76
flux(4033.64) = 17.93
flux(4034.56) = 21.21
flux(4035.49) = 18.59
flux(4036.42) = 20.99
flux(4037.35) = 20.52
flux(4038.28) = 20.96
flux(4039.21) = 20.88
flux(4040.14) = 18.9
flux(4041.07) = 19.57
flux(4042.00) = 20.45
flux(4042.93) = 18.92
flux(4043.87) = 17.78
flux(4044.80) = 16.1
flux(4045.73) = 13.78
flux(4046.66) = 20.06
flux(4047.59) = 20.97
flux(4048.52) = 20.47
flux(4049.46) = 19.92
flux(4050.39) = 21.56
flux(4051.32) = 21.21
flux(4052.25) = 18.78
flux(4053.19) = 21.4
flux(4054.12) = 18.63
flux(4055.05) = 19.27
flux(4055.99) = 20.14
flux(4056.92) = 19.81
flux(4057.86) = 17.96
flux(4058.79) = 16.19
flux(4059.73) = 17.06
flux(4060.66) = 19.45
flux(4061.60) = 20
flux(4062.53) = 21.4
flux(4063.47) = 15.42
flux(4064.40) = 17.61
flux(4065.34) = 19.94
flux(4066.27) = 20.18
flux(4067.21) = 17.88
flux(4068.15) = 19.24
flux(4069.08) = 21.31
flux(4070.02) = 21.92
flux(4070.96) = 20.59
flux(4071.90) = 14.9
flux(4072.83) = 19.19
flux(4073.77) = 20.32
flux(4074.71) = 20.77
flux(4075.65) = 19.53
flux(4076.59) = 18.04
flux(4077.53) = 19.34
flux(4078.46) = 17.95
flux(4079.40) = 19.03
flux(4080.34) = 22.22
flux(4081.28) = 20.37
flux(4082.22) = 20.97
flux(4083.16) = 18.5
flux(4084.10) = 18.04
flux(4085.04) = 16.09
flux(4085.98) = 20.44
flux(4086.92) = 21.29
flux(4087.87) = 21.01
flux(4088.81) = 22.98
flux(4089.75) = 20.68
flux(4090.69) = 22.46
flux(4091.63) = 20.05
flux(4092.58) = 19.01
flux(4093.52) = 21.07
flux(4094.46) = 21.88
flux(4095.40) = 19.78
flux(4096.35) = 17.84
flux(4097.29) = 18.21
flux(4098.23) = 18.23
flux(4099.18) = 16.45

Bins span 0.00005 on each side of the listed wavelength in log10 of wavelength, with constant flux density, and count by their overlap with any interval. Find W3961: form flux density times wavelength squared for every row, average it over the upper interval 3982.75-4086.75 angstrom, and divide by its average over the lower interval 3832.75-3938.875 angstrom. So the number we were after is 1.4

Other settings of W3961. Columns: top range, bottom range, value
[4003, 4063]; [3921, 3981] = 1.69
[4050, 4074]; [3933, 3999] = 1.43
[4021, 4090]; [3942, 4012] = 1.29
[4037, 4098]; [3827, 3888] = 1.46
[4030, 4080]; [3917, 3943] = 1.91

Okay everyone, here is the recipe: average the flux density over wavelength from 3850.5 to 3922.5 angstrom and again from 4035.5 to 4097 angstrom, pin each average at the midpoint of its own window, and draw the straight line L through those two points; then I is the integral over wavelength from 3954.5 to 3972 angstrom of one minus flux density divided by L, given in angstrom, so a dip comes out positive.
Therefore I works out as 6.84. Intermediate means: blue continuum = 15.8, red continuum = 19.5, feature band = 10.6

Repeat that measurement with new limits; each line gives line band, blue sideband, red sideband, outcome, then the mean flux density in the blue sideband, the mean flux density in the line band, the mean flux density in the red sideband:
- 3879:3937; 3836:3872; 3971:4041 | 9.5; 15.7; 14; 18.6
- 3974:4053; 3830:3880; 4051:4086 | -3.8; 15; 19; 19.2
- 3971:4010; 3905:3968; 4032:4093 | -3.7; 13.4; 17.5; 19.5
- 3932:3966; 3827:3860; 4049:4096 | 7.9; 14.2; 12.9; 19.7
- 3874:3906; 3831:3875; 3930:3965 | -2.8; 15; 15.2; 12.5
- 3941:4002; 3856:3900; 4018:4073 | 8.5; 15.1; 15.1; 19.5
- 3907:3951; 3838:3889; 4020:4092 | 9.1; 15.7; 13.5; 19.6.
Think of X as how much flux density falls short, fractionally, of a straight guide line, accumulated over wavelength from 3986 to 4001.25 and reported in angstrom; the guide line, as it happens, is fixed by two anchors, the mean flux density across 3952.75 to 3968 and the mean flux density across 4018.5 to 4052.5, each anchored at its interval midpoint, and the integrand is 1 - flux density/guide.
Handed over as -3.0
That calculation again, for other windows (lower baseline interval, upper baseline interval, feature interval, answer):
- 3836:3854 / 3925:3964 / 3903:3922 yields -4.6 angstrom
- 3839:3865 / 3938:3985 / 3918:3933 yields 3.4 angstrom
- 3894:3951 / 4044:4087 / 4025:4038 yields -1.4 angstrom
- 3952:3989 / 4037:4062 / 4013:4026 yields -2.3 angstrom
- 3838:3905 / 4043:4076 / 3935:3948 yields 3.5 angstrom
